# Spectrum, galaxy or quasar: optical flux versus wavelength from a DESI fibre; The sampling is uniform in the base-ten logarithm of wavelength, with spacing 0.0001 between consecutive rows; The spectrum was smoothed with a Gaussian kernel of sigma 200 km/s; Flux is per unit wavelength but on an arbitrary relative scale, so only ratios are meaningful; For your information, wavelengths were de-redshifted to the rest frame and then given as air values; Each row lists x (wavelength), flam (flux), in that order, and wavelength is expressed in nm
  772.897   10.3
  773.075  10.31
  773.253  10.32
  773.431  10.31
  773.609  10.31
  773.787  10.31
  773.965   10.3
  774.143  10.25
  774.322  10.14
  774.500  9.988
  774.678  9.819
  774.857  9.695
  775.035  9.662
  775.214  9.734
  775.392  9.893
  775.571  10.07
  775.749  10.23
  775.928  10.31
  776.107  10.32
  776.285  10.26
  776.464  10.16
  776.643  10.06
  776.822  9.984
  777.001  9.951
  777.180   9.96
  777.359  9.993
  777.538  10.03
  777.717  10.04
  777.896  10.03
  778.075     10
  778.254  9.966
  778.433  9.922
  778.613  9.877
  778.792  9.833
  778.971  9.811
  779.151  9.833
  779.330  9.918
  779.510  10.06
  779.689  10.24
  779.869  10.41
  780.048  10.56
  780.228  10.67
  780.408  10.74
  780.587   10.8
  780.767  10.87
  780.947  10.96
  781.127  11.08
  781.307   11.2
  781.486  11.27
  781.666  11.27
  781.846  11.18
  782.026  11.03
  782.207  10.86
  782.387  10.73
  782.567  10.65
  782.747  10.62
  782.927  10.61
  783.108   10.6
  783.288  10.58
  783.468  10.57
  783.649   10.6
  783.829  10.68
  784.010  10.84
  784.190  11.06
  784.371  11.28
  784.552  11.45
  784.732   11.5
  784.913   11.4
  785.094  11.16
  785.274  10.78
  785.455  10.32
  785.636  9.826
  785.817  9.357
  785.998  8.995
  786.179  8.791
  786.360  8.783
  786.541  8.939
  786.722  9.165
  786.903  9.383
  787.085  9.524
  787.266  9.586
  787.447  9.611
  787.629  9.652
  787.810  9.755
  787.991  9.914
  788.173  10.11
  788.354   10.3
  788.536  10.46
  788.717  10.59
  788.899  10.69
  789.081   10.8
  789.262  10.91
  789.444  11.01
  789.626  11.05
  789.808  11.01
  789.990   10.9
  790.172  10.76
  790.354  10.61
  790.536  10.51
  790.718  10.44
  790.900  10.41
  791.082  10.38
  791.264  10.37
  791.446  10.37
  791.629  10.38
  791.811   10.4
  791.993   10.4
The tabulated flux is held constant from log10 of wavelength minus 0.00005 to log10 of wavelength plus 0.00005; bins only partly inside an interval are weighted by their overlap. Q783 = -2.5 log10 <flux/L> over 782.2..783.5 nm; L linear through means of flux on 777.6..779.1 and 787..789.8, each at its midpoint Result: -0.06 mag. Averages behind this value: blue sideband 9.93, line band 10.6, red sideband 10.3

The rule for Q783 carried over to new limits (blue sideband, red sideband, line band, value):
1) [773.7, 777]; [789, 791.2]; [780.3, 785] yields -0.056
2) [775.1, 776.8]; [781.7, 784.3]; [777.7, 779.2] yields 0.045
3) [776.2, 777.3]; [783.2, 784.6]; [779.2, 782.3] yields -0.026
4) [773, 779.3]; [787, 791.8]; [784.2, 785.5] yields -0.089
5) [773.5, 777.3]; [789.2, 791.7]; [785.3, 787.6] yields 0.119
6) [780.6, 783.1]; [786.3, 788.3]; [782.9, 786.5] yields -0.025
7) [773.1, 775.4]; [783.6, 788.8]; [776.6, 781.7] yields -0.024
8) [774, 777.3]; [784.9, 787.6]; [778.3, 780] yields -0.011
